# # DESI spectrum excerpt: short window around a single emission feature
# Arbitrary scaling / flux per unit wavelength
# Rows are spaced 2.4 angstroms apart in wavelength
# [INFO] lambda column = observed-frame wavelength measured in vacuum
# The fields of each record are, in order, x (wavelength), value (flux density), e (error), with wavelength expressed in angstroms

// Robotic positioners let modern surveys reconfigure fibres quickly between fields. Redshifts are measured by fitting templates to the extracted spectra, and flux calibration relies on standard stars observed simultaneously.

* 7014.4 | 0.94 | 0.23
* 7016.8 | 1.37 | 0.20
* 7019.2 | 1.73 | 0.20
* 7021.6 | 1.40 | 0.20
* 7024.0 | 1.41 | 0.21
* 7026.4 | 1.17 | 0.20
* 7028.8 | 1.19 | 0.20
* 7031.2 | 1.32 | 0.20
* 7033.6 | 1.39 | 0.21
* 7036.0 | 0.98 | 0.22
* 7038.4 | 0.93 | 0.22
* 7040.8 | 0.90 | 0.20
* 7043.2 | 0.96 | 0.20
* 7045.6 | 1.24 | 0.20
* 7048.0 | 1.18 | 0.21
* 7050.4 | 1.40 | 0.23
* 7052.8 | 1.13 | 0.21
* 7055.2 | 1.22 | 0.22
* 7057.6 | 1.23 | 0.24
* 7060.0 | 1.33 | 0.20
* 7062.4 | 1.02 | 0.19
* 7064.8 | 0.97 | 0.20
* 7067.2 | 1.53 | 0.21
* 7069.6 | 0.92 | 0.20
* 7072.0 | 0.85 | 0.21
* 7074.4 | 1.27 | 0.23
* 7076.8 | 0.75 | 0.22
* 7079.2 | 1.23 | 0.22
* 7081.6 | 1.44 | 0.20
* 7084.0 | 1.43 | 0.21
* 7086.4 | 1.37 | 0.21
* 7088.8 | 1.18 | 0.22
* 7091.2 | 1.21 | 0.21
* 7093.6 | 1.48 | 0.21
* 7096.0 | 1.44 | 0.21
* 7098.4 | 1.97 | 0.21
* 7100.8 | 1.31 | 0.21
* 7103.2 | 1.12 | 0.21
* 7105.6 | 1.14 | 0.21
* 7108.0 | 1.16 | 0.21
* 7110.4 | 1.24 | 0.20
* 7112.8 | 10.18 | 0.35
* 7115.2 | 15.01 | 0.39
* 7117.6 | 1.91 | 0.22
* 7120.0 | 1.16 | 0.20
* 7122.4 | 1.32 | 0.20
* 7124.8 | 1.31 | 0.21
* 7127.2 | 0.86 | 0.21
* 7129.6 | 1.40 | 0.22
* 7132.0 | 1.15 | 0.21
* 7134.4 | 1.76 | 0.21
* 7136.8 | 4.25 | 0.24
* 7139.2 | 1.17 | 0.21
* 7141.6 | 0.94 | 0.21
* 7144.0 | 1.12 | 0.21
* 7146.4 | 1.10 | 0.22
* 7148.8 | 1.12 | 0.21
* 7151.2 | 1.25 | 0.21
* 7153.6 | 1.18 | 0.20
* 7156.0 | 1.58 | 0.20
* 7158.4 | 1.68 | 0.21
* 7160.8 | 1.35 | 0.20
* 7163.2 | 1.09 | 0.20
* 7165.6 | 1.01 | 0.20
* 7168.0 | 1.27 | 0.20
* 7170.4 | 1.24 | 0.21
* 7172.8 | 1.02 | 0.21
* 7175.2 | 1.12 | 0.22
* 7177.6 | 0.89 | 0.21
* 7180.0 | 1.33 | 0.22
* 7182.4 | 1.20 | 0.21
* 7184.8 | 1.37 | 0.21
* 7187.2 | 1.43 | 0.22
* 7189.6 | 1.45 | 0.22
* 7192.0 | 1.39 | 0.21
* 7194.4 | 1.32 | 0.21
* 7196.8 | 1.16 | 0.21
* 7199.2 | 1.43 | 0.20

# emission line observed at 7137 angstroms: [N II] 6583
